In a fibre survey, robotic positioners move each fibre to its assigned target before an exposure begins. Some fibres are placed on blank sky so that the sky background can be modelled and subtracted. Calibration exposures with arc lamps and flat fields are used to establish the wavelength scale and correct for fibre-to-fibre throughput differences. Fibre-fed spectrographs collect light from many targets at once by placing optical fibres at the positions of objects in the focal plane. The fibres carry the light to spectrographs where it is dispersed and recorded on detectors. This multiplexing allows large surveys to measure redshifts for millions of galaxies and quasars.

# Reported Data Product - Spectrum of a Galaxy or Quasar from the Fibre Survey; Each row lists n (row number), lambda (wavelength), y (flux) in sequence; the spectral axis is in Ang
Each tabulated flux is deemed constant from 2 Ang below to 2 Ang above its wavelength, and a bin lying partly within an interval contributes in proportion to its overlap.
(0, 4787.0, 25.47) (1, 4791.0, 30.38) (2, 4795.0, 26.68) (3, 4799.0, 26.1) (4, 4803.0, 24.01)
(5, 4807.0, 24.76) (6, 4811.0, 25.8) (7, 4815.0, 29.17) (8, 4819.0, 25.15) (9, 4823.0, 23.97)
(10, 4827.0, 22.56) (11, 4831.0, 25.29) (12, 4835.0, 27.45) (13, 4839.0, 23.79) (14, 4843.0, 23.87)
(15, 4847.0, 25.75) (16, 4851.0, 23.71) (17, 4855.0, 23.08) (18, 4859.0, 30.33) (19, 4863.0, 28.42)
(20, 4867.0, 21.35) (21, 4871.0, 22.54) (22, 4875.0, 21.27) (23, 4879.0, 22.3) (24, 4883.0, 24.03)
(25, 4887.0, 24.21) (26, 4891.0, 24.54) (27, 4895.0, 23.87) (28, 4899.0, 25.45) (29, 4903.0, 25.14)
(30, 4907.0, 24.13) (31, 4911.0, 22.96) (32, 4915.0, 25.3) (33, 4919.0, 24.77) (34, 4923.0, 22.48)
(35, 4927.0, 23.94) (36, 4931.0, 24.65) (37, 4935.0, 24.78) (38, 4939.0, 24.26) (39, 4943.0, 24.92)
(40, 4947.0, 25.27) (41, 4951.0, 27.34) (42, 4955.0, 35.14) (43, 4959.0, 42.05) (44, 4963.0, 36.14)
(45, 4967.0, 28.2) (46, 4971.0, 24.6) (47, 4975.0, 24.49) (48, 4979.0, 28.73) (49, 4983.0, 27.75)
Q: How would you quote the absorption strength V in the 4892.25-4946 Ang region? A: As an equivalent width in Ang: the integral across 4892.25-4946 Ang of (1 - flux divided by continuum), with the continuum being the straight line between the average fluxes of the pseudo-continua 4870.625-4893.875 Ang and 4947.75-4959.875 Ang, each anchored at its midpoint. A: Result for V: 7.3 Ang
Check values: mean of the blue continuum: 23.2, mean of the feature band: 24.4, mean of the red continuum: 33.2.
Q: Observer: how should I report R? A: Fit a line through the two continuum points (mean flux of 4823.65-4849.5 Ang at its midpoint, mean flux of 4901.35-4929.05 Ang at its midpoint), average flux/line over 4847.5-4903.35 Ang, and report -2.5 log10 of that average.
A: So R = 0.004 mag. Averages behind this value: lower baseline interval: 24.7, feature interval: 24.3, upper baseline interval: 24.1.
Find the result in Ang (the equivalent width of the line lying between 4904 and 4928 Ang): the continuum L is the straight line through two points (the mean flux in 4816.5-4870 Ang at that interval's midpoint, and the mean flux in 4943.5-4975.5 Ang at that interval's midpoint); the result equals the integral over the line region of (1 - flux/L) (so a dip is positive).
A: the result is 3.72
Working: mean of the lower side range 25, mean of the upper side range 30.4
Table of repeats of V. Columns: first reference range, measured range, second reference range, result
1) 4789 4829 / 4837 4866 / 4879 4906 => -0.4 Ang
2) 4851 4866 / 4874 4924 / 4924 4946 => 2.8 Ang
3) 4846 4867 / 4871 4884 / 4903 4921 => 1.5 Ang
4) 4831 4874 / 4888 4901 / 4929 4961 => 1.0 Ang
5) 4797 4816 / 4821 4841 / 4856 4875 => 0.7 Ang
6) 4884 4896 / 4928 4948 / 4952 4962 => 5.3 Ang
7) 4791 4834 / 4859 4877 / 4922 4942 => 0.6 Ang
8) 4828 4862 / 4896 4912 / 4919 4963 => 1.4 Ang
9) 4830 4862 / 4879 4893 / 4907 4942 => 0.5 Ang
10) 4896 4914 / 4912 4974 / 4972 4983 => -4.4 Ang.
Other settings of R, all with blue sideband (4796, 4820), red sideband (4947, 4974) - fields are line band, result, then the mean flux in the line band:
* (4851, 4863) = 0.05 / 26.5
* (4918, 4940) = 0.25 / 24.1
